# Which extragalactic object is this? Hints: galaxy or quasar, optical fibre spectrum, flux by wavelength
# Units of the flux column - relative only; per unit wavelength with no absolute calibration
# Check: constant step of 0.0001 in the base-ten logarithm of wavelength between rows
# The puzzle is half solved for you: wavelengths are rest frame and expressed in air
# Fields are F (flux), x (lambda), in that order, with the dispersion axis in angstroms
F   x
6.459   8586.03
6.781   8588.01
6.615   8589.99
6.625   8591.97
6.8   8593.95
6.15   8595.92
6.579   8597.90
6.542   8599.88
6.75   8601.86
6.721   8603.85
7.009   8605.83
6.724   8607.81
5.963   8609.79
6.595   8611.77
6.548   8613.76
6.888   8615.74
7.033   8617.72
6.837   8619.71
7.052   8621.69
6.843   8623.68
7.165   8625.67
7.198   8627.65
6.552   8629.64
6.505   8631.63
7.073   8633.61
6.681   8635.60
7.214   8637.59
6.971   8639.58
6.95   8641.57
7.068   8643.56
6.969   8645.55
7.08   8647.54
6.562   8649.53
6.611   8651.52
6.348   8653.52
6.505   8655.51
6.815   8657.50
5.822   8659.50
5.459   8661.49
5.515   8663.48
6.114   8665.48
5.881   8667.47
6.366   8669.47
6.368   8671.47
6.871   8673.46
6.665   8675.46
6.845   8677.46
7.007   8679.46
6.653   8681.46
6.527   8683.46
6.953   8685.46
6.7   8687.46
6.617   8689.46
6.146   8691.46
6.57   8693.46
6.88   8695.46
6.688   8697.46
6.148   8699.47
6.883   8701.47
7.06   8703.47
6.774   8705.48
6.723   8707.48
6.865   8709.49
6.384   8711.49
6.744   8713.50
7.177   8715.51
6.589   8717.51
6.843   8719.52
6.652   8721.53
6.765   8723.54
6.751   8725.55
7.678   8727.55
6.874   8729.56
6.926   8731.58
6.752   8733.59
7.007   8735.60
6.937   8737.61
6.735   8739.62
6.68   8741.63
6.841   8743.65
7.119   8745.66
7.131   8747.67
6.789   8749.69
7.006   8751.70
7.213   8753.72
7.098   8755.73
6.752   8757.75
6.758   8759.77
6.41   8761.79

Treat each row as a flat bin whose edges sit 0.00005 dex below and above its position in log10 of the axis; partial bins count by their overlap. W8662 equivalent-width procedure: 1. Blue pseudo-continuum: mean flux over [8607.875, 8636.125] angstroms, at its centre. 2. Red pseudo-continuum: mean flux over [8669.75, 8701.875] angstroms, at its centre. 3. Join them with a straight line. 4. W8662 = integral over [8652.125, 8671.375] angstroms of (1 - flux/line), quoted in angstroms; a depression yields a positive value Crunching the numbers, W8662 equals 1.7 angstroms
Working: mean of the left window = 6.78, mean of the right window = 6.65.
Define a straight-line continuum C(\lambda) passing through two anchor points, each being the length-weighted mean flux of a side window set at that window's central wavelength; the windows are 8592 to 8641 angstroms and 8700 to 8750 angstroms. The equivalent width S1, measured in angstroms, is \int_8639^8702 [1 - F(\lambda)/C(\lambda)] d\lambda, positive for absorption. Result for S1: 2.5 angstroms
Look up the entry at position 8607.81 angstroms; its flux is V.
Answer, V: 6.724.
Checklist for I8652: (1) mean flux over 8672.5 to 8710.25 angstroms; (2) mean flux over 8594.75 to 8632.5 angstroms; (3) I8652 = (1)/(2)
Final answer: 1.0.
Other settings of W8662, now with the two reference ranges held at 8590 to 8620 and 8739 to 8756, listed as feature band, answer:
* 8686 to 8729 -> 0.76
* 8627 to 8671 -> 1.25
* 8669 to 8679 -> 0.20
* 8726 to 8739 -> -0.16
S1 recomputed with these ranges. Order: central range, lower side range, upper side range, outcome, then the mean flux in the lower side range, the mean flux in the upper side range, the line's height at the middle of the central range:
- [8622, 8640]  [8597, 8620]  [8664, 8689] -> -0.8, 6.68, 6.56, 6.64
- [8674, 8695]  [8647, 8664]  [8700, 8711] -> -0.3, 6.3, 6.81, 6.6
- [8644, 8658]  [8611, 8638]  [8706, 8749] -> 0.3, 6.86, 6.86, 6.86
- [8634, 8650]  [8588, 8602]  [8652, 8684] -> -1.3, 6.59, 6.36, 6.44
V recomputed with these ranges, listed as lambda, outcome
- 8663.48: 5.515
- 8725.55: 6.751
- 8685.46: 6.953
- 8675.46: 6.665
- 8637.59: 7.214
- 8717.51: 6.589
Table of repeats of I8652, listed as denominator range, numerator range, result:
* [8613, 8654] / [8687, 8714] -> 0.97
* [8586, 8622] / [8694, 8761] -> 1.03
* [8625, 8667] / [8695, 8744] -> 1.03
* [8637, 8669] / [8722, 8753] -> 1.07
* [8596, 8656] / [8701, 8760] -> 1.02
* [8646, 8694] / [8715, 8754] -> 1.07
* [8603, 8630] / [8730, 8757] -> 1.02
